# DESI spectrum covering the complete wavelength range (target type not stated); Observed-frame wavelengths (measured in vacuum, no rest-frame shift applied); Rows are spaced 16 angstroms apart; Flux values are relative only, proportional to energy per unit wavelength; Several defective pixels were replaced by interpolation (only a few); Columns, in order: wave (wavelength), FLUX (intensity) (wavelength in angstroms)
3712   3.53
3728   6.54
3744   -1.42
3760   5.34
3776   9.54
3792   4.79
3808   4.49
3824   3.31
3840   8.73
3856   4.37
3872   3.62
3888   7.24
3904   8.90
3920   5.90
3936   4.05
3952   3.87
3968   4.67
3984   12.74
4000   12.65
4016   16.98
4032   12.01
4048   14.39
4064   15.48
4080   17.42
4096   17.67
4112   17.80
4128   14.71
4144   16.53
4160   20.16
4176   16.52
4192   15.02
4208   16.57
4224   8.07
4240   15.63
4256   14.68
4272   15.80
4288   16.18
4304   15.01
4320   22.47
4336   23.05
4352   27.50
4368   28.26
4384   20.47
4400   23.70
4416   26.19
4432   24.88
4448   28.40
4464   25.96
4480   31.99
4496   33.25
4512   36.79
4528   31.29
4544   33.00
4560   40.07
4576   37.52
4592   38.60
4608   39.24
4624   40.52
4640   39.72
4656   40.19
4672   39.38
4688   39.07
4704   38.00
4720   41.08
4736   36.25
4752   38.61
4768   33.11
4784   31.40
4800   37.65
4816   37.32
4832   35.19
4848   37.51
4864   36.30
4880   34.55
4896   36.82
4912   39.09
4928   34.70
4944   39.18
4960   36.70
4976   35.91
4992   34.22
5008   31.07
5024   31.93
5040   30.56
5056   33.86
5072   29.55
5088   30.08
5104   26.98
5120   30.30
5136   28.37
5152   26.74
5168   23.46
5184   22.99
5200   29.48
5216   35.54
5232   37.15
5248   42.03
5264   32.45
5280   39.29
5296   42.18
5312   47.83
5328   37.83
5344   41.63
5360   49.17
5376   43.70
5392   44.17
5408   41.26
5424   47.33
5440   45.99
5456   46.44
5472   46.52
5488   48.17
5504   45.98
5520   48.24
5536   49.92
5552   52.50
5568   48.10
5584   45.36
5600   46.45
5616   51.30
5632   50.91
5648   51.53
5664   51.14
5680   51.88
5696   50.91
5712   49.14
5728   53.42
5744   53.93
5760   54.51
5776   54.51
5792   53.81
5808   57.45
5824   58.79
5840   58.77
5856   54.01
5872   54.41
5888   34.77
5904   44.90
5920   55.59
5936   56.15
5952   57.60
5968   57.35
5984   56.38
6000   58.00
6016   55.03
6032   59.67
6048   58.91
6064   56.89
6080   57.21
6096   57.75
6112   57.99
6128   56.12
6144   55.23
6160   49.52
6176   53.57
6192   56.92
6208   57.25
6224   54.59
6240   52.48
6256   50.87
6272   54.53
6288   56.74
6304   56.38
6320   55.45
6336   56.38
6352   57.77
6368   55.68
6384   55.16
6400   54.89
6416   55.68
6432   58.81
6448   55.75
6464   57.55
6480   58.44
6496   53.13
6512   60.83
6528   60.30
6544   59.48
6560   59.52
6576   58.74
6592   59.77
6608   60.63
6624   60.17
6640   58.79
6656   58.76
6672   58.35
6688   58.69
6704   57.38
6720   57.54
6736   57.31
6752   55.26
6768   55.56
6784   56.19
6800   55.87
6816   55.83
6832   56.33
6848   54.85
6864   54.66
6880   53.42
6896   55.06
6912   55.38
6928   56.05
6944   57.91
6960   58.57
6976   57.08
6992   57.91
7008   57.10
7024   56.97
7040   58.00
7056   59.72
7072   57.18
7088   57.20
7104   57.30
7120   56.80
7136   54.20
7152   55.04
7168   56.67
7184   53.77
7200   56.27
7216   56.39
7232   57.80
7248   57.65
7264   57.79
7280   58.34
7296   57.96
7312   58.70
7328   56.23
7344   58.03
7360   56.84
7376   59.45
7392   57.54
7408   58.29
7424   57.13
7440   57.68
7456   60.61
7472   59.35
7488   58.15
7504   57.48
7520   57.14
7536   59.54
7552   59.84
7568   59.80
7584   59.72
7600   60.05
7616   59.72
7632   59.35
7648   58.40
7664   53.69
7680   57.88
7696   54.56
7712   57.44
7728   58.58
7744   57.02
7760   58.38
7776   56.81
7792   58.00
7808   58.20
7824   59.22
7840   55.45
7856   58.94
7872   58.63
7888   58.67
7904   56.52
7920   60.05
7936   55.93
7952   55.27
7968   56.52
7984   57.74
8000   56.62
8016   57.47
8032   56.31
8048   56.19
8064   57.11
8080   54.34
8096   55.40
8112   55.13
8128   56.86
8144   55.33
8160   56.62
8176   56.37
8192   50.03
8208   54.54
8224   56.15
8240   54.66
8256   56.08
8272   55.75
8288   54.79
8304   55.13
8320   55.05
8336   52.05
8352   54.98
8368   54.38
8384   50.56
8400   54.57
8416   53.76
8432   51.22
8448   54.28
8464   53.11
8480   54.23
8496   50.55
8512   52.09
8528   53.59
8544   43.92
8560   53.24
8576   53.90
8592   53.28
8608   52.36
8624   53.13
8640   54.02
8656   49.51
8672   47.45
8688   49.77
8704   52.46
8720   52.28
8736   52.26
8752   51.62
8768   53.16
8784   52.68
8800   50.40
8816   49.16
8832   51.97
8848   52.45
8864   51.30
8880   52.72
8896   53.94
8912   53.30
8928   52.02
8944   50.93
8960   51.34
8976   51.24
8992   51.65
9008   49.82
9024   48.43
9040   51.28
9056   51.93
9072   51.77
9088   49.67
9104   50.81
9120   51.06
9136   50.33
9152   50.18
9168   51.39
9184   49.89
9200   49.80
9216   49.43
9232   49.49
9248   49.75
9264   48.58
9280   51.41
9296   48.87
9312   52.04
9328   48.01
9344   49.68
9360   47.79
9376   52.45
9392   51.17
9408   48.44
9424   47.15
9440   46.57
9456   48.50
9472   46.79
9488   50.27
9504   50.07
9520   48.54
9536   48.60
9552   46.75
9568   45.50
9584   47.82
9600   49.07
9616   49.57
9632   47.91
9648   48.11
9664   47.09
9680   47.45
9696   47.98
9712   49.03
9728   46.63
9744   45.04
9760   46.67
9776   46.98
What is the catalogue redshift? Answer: 0.00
